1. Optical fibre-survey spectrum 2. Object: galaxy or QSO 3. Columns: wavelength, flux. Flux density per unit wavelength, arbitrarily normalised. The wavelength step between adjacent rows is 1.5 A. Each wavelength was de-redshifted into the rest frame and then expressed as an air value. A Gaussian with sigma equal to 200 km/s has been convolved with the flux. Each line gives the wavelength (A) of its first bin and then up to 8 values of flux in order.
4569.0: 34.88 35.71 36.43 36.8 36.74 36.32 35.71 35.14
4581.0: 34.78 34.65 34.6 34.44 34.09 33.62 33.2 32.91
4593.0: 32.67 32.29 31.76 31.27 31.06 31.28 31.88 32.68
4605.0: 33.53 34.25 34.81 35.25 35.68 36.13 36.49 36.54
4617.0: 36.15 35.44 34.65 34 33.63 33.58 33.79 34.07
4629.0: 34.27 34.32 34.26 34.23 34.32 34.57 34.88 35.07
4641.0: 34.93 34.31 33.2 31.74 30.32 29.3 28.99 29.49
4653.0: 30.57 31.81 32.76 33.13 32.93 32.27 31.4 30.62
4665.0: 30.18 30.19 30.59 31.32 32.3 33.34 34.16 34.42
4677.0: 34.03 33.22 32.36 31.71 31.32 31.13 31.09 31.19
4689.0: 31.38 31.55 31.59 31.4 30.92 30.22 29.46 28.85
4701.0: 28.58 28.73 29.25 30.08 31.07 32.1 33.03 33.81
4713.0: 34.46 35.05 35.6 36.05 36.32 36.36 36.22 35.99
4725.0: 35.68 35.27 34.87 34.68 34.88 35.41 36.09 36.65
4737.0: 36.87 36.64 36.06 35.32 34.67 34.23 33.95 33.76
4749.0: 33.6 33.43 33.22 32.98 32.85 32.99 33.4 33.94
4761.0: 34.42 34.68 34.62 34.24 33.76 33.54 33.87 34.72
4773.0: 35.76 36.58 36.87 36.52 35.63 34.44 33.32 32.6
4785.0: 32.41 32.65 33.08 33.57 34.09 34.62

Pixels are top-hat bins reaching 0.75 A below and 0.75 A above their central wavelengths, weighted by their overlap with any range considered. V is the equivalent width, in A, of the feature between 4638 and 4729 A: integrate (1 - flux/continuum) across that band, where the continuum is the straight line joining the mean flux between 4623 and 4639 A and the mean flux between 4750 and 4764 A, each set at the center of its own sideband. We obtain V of 4.3 A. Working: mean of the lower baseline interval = 34.2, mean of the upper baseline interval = 33.6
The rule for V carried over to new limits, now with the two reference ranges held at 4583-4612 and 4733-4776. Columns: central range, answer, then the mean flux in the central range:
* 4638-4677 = 2.0 A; 32.1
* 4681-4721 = 2.6 A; 31.9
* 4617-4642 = -0.7 A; 34.4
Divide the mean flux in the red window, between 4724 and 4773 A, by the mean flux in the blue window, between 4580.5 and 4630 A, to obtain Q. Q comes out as 1.02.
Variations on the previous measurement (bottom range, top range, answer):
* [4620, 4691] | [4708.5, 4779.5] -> 1.07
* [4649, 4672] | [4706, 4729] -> 1.11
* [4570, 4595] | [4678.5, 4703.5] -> 0.89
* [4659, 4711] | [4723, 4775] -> 1.11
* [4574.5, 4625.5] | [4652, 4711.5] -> 0.92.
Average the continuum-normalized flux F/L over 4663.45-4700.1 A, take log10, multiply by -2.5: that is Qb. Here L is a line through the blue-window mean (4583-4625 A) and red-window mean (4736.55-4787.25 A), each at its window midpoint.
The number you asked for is 0.084 mag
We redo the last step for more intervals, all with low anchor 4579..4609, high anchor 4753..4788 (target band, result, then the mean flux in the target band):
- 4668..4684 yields 0.03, 32.7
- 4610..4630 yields -0.05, 35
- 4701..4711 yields 0.11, 30.6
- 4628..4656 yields 0.02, 32.8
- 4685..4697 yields 0.09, 31.2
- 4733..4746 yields -0.05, 35.7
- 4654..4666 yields 0.06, 31.9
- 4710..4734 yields -0.04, 35.3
